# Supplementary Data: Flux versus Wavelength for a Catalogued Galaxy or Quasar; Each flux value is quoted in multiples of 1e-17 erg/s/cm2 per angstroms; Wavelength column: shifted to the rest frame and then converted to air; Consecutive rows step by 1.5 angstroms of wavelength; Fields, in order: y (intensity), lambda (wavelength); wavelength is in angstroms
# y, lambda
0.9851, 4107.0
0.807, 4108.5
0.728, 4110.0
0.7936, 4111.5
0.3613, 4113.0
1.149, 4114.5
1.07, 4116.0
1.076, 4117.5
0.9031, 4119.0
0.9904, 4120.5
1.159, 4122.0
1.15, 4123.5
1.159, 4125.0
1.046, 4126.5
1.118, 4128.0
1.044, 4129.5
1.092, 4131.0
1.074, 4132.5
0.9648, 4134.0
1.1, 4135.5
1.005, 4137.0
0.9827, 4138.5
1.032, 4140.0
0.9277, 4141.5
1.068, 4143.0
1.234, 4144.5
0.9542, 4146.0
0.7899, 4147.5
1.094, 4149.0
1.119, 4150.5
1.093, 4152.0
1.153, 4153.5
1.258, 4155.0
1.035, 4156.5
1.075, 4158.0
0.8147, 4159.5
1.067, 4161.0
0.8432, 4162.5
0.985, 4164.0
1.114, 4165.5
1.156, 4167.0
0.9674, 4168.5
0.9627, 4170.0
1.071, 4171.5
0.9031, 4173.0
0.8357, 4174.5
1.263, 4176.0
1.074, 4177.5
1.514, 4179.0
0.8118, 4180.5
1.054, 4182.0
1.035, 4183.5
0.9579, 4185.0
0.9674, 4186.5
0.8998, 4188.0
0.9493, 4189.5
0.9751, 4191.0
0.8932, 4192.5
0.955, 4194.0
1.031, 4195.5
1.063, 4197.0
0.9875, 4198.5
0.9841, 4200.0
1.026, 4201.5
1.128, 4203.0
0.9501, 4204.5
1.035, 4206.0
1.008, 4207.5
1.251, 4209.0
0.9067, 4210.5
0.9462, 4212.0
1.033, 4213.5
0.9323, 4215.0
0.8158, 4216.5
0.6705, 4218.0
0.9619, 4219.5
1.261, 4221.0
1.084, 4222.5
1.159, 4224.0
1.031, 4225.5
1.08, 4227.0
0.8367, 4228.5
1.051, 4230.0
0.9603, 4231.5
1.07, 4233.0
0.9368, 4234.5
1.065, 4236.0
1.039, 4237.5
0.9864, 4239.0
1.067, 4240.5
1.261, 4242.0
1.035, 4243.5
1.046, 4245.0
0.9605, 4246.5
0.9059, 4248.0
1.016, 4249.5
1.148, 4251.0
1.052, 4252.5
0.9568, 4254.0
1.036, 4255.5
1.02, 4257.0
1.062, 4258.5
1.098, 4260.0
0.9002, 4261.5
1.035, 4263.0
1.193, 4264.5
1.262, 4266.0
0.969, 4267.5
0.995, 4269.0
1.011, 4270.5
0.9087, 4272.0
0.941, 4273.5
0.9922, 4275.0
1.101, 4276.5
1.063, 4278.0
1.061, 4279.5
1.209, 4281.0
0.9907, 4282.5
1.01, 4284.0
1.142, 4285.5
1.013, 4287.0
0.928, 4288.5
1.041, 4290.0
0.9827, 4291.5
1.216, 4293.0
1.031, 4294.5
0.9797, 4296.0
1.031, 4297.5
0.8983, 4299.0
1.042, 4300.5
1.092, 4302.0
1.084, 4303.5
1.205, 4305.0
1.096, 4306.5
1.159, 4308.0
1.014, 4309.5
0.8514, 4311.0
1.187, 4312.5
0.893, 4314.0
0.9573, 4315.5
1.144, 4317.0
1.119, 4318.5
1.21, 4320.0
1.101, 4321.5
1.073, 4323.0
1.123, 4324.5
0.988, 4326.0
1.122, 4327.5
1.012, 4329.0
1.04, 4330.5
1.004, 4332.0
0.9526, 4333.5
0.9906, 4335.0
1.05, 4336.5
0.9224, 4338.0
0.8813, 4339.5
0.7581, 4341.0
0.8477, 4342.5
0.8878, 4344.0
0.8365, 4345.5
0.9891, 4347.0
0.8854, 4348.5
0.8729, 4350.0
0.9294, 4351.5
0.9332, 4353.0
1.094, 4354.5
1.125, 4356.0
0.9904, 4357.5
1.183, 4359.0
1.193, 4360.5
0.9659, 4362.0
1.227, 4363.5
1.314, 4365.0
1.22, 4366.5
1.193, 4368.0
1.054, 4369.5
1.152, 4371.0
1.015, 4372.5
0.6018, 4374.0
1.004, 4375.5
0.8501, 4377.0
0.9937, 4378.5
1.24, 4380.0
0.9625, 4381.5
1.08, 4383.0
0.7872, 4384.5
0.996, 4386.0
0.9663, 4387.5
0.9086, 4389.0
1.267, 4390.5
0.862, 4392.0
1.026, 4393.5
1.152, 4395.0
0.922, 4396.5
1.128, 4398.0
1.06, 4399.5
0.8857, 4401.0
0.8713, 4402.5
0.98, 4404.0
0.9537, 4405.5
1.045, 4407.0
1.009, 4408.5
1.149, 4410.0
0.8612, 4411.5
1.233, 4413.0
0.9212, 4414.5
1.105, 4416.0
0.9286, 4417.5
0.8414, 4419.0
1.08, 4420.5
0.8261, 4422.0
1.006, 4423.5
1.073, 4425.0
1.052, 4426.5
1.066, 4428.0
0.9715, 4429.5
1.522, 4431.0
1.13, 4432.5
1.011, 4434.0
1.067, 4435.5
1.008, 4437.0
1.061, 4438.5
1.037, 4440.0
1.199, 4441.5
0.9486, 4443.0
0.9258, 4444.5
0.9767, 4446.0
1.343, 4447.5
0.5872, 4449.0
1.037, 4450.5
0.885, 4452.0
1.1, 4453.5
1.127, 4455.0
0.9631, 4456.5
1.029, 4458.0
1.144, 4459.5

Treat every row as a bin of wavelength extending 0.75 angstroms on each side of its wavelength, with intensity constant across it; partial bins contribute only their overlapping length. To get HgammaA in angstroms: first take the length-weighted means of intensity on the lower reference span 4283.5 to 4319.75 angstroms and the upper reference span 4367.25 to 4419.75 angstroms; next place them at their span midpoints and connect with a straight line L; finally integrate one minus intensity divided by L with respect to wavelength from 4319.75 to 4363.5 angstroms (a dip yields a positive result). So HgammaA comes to 1.17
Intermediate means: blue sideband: 1.05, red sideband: 1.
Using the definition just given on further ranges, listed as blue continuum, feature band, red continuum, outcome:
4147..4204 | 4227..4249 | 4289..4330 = 0.5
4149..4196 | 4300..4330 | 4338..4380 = -1.9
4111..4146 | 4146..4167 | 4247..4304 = -0.2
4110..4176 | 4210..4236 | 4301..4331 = 1.4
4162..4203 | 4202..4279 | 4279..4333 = 0.7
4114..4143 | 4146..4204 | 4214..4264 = 0.9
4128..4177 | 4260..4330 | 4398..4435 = -1.5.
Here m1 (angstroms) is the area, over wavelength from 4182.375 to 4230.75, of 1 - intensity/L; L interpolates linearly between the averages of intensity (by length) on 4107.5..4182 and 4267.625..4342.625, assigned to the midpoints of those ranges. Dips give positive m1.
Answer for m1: 1.3 angstroms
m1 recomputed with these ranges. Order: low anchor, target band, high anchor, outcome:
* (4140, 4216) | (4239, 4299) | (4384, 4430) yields -1.61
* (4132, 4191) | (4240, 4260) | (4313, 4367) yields -0.36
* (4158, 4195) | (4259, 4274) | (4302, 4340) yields -0.01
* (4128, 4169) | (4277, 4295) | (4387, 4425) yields -0.68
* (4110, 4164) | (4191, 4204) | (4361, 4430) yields 0.16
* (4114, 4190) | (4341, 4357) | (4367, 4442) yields 1.47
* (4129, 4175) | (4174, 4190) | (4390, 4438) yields -0.15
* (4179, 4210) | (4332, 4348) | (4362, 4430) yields 1.58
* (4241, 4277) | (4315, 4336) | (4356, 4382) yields -0.06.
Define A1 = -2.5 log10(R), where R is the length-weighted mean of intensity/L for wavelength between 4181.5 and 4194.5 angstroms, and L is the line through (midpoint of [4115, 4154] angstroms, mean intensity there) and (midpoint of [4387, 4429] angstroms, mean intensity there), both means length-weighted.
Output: 0.09 mag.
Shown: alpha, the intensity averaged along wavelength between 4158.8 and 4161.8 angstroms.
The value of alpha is 0.941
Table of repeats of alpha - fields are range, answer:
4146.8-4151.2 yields 1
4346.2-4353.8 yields 0.923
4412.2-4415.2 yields 1.08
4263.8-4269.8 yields 1.1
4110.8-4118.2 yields 0.889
